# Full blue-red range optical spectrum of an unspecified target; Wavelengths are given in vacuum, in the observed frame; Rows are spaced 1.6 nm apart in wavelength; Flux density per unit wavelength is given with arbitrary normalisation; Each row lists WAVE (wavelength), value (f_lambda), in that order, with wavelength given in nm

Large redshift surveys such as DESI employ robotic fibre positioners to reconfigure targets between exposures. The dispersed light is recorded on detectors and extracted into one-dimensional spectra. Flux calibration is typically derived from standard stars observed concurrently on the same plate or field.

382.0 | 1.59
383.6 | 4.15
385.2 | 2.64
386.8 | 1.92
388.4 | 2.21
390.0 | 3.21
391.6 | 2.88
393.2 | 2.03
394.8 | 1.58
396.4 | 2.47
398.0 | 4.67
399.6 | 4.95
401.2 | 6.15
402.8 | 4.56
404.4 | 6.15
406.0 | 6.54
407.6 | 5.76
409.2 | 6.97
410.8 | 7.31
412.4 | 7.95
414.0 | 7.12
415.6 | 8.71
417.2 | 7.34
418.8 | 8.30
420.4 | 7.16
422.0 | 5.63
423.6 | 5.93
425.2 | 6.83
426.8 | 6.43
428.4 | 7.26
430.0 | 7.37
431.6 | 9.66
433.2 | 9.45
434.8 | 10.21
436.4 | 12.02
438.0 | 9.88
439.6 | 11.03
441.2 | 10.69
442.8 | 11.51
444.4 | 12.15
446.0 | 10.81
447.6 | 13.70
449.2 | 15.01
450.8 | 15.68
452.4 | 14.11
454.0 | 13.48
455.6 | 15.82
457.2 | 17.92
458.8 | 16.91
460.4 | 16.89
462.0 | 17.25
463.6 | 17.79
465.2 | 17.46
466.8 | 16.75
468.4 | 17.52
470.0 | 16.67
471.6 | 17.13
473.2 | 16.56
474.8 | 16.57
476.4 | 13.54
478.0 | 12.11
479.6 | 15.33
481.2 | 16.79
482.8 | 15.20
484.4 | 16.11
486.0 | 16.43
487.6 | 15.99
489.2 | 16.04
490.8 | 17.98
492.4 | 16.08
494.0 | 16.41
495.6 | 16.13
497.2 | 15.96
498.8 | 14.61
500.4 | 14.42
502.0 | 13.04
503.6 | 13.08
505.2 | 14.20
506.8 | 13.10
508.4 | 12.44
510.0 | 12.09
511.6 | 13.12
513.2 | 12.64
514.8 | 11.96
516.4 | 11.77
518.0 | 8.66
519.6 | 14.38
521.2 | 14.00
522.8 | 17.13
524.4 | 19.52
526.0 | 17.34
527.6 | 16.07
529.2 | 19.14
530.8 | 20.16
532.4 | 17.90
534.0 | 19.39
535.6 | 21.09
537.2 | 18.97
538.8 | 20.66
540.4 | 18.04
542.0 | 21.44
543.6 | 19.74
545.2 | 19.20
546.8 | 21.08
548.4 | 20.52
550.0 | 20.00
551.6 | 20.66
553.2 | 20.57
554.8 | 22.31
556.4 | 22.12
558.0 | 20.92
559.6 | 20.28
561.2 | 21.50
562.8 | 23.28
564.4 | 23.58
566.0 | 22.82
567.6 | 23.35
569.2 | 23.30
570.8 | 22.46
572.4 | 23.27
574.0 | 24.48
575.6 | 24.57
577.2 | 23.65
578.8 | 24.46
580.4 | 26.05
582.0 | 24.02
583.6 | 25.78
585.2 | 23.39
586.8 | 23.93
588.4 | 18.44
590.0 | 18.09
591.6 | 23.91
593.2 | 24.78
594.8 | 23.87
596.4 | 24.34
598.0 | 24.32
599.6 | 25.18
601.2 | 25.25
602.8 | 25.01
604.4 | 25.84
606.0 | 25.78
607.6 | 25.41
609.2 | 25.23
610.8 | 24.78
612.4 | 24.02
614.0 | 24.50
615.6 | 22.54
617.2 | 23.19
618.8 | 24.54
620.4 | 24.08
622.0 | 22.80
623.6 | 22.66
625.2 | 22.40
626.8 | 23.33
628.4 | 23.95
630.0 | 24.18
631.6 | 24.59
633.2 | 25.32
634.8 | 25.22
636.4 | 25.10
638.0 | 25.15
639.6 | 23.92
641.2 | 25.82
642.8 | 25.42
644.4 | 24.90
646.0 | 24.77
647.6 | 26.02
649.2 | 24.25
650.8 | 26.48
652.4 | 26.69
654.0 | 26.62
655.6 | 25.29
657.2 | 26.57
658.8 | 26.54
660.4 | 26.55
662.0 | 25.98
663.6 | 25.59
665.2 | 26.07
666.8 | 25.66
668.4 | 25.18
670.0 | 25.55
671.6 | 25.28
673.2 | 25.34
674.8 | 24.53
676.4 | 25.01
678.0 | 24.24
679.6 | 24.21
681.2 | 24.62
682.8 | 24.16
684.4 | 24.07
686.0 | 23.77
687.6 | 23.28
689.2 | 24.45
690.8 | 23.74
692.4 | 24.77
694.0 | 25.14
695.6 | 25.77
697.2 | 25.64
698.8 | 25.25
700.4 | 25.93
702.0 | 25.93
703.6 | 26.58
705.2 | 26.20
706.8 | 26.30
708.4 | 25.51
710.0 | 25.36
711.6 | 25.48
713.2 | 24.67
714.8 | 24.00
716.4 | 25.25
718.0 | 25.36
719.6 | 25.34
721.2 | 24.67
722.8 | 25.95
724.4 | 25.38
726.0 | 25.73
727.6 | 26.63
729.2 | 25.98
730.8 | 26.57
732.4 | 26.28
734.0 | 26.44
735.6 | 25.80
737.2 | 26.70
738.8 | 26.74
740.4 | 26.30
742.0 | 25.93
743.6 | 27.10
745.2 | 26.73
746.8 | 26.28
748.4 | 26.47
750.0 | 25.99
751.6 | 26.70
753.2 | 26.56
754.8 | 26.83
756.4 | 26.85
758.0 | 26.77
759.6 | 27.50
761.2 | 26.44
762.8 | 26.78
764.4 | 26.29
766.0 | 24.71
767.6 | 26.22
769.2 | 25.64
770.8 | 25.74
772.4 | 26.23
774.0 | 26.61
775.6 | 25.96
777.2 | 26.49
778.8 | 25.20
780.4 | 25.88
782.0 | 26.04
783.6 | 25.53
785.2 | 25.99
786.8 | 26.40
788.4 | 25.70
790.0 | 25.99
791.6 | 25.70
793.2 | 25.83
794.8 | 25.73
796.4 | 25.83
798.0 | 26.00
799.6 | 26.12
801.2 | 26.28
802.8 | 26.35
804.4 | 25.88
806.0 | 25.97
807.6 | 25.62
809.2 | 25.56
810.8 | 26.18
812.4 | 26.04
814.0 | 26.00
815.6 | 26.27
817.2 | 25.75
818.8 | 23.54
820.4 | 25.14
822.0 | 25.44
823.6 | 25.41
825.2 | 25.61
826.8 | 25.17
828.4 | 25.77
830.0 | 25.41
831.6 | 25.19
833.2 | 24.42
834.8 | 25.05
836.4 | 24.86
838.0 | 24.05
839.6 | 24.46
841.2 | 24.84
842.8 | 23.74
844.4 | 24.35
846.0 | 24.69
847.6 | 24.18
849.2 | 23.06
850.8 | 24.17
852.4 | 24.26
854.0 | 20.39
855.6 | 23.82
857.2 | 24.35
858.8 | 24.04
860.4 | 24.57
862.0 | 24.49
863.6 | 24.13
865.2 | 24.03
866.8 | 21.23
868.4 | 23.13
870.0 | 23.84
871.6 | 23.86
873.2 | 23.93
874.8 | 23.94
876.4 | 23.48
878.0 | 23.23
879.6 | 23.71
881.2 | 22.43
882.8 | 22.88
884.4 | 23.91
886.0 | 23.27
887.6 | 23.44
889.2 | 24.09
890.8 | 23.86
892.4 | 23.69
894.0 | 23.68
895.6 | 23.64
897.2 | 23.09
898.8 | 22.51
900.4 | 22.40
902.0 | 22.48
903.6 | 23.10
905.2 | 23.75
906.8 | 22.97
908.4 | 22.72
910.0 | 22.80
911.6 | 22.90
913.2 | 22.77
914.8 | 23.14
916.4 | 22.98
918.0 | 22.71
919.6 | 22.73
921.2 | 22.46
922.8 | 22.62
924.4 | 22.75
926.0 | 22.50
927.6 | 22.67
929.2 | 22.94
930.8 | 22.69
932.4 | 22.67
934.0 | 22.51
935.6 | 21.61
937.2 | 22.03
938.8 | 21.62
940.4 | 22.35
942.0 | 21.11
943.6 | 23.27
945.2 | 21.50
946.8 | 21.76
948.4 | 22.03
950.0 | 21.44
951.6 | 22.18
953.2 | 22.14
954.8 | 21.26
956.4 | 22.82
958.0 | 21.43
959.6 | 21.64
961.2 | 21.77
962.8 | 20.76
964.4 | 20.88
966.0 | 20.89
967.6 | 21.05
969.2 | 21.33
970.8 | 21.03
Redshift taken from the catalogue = 0.000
